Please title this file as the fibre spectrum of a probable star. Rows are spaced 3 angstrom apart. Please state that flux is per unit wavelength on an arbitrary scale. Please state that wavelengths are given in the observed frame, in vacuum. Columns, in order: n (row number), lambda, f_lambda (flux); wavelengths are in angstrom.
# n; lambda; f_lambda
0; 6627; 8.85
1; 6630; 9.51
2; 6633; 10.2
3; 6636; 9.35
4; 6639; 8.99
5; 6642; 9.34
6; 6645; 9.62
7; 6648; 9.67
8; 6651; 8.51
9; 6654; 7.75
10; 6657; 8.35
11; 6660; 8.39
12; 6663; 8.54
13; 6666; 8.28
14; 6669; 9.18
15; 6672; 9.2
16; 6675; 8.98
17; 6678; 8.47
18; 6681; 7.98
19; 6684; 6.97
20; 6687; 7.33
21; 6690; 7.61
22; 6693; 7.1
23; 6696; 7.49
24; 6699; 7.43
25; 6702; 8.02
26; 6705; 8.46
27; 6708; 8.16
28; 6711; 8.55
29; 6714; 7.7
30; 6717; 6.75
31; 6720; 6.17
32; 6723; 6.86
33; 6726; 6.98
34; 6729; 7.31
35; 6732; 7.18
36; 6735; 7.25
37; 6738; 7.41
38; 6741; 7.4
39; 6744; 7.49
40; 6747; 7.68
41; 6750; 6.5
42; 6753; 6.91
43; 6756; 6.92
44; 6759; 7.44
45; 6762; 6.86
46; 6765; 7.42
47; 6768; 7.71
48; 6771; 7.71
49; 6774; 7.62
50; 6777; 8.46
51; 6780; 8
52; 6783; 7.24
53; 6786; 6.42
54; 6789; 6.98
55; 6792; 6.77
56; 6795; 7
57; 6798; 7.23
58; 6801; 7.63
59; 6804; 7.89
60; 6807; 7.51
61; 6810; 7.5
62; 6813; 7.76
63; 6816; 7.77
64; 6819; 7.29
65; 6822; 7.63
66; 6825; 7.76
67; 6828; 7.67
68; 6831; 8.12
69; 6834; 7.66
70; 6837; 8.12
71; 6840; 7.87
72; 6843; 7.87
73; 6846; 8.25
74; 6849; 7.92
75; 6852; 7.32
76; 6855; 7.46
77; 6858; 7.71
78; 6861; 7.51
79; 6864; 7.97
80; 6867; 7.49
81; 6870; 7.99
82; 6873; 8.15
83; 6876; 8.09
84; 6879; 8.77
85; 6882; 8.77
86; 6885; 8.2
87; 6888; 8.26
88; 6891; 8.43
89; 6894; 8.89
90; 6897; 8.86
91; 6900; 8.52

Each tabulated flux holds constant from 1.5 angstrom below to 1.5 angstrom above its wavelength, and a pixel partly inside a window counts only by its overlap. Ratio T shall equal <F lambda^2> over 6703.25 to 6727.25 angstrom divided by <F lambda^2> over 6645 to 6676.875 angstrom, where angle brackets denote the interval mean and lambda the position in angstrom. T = 0.9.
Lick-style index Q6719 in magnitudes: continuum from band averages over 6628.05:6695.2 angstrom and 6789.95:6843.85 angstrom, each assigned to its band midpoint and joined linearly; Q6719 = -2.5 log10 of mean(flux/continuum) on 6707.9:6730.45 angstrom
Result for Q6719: 0.14 mag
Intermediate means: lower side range 8.6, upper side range 7.6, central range 7.26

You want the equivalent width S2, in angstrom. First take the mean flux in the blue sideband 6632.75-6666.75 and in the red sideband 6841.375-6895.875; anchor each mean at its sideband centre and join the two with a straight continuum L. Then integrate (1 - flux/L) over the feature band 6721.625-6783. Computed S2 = 8.3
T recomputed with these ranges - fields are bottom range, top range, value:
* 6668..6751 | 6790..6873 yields 1.04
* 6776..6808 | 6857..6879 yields 1.10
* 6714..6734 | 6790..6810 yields 1.08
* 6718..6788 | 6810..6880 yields 1.11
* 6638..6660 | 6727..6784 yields 0.86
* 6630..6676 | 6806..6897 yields 0.94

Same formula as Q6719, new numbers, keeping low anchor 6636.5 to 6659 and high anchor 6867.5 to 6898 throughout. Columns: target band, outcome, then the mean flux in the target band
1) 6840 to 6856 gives 0.093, 7.78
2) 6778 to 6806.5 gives 0.182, 7.27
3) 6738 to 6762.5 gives 0.207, 7.18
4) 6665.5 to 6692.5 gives 0.084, 8.18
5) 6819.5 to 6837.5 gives 0.098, 7.78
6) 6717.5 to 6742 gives 0.231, 7.05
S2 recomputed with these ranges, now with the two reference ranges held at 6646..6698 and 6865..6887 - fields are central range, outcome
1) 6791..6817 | 2.4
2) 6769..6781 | 0.4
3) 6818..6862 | 2.4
